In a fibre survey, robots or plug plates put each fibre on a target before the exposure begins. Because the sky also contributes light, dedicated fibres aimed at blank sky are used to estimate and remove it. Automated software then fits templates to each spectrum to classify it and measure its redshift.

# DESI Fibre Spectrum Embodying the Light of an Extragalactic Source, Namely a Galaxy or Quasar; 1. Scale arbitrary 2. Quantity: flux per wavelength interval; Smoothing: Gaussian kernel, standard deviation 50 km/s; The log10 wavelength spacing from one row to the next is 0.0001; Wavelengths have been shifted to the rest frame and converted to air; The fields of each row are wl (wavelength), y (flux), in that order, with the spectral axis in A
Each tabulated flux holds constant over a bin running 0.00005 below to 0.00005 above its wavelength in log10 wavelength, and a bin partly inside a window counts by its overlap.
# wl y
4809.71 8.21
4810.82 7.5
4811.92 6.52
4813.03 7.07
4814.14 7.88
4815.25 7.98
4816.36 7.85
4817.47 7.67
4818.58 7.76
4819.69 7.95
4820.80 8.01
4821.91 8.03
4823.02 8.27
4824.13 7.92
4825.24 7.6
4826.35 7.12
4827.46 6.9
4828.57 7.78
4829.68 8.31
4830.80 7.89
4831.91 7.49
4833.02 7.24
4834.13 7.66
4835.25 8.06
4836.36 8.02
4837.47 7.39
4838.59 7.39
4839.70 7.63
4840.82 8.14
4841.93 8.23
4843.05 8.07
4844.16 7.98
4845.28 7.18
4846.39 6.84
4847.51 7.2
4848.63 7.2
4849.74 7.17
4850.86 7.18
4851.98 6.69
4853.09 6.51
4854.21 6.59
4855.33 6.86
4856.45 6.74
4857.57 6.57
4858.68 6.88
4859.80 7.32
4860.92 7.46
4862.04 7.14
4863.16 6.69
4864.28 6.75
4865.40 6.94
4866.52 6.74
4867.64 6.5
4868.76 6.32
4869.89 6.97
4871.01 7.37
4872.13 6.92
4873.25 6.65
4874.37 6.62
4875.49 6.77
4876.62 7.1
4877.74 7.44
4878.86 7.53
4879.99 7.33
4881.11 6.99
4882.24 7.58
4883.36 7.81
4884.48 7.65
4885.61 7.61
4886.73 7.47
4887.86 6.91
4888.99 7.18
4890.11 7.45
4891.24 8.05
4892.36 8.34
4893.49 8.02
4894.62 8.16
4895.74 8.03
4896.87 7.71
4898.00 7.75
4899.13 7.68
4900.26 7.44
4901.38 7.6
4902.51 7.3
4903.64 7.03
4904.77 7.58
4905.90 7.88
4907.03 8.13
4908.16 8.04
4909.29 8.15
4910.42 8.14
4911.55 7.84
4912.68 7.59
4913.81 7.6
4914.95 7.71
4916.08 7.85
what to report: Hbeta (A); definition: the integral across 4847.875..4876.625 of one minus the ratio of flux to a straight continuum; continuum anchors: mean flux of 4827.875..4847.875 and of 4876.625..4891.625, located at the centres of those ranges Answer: 2.63 A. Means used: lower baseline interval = 7.69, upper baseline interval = 7.44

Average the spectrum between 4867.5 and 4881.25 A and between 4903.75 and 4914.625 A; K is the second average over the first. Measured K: 1.12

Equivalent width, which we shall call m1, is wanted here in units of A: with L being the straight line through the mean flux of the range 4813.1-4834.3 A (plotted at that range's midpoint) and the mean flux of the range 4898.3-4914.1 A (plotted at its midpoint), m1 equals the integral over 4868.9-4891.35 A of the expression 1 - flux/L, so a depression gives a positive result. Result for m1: 1.4 A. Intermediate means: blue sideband 7.74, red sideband 7.72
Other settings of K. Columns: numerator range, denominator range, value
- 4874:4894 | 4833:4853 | 0.99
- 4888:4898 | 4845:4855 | 1.13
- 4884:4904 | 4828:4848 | 0.99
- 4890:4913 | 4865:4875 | 1.15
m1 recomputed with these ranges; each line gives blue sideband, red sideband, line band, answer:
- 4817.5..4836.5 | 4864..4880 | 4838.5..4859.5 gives 0.4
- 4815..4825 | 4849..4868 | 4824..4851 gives -0.5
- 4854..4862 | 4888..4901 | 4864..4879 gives 0.8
